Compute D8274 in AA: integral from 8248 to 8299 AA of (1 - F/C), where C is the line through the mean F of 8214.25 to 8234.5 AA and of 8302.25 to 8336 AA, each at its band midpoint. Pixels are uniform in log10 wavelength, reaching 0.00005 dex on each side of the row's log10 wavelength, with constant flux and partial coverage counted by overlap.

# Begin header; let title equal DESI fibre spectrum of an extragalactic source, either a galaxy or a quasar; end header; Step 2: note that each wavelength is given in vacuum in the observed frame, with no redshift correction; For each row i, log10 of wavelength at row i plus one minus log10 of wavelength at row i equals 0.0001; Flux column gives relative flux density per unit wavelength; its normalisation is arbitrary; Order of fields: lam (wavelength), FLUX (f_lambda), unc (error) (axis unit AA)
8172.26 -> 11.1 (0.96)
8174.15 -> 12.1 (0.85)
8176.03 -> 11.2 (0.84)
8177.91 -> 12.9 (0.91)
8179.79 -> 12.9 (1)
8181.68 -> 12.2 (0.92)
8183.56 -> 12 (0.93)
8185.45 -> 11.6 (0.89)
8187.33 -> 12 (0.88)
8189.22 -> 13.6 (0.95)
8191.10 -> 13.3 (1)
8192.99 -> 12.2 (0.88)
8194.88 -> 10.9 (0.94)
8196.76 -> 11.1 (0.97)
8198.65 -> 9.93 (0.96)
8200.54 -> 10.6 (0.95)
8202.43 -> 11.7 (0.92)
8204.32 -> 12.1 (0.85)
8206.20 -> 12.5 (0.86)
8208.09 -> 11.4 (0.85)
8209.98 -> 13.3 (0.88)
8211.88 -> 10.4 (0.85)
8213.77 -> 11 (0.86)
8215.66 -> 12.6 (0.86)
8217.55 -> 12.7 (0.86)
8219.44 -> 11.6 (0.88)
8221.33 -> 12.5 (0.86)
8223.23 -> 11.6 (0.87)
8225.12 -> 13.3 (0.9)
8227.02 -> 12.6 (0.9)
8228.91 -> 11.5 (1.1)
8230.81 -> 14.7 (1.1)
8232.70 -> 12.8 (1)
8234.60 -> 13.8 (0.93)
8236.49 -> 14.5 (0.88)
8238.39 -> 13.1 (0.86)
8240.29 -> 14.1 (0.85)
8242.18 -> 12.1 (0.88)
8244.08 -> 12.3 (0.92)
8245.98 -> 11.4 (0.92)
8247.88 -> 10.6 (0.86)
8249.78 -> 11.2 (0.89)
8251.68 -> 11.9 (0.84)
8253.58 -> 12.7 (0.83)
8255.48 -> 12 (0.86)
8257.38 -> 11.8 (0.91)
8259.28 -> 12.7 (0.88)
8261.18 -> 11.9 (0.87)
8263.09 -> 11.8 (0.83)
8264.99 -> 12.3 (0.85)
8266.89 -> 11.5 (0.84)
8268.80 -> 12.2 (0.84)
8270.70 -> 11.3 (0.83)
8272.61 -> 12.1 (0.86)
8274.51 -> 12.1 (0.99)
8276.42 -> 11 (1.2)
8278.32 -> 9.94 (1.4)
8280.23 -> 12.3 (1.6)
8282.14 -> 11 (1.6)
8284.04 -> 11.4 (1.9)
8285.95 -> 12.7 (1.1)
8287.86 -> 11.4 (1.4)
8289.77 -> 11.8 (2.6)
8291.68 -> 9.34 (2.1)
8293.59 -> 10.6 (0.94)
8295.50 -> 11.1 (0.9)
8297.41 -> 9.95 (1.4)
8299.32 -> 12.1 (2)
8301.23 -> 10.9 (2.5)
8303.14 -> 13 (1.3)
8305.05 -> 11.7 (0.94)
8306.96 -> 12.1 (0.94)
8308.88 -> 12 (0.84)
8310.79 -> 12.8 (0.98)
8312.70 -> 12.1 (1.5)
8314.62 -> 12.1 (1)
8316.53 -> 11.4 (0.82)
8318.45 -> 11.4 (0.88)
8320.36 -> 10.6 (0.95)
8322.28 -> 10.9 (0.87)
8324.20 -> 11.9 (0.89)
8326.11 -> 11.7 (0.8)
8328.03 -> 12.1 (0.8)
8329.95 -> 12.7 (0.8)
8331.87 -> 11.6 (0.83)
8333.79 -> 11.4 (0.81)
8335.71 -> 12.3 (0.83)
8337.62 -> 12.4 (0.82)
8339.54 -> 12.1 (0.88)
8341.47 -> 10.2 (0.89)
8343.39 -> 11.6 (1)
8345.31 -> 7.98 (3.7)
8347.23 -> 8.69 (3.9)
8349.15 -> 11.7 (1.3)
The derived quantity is 2.9 AA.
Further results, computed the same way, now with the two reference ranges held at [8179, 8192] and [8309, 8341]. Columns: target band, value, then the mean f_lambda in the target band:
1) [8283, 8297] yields 1.0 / 11.1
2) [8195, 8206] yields 1.1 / 11.2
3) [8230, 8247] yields -1.3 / 13.2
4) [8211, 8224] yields 0.6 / 11.8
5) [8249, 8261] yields 0.1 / 12.1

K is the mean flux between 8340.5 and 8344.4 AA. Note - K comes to 10.8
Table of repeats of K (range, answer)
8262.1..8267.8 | 11.9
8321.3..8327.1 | 11.5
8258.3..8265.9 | 12.2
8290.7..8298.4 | 10.3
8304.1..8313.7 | 12.1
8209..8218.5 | 12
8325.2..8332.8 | 12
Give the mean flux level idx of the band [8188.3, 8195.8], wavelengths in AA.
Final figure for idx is 12.5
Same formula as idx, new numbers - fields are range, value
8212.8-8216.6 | 11.8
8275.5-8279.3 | 10.5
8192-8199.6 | 11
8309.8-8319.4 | 12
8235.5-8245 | 13.2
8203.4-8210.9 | 12.3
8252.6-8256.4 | 12.4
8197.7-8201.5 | 10.3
